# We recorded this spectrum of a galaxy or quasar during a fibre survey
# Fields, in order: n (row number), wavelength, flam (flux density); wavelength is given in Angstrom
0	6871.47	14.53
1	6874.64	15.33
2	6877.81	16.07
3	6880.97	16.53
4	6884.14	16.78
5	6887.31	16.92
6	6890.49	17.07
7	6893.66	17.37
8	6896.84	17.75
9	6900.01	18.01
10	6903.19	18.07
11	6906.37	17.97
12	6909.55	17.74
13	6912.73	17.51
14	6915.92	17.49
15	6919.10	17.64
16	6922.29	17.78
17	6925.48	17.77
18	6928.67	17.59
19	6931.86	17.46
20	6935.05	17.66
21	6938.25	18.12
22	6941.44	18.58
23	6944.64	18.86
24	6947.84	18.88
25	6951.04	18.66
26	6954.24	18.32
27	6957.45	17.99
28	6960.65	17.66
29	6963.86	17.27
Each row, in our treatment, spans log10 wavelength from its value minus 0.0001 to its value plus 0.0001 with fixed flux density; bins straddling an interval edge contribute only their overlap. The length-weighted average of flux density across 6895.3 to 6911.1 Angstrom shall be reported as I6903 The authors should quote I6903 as 17.9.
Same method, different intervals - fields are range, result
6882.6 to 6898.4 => 17.2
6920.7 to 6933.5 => 17.7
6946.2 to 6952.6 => 18.8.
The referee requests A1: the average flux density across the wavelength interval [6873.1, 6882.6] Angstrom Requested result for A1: 16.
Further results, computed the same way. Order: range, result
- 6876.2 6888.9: 16.6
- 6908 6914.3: 17.6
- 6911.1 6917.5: 17.5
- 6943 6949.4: 18.9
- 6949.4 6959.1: 18.3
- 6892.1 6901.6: 17.7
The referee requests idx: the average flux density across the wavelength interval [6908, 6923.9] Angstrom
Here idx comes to 17.6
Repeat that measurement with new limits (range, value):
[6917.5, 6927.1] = 17.7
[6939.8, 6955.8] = 18.7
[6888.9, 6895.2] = 17.2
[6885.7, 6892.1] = 17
